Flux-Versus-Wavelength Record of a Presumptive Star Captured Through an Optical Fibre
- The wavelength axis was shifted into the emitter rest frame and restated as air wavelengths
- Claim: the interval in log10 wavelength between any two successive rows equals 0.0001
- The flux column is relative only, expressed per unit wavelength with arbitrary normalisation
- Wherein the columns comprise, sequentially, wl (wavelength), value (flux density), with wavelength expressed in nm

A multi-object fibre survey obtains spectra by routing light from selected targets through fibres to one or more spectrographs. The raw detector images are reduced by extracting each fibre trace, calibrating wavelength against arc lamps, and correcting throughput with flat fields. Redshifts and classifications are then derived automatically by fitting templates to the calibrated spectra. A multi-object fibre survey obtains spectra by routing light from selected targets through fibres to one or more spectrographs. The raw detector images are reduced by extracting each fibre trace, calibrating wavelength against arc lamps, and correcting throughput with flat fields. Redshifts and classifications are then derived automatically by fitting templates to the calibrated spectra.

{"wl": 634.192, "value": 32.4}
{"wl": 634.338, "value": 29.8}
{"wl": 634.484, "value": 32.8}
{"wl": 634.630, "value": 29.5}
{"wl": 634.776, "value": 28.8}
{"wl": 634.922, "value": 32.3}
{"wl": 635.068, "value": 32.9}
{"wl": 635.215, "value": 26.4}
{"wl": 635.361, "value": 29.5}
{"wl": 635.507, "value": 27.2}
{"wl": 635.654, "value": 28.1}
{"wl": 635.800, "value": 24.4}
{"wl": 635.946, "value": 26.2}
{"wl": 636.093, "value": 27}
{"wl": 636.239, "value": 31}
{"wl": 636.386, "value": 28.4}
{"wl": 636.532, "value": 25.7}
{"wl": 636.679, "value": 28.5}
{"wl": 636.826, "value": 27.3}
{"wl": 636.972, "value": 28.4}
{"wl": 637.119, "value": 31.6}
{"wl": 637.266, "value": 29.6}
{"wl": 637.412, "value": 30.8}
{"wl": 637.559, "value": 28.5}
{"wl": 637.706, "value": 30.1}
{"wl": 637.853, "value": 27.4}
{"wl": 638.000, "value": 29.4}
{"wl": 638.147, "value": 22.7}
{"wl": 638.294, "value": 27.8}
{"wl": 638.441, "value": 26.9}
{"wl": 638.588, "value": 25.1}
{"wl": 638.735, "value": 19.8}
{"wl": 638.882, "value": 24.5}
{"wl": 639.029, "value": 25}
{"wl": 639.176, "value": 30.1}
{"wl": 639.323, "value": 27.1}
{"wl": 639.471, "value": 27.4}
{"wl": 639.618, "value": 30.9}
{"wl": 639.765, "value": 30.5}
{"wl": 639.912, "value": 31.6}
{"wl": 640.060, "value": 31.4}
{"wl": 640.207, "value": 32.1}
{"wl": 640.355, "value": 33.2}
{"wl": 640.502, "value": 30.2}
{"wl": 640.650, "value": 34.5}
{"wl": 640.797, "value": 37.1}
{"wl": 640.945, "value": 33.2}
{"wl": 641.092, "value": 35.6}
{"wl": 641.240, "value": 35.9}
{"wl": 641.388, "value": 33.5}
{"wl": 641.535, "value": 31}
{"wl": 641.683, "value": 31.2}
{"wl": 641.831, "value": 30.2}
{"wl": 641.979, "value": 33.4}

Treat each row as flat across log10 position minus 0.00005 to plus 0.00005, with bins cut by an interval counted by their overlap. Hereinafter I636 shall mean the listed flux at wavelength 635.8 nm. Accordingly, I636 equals 24.4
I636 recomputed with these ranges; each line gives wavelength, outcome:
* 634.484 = 32.8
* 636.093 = 27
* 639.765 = 30.5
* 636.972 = 28.4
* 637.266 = 29.6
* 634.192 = 32.4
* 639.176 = 30.1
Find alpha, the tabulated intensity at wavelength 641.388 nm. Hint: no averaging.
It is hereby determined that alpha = 33.5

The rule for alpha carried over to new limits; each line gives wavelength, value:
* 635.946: 26.2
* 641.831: 30.2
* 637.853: 27.4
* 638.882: 24.5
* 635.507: 27.2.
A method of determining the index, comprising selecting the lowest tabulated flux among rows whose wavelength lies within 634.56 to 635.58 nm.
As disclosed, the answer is 26.4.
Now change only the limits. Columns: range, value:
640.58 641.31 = 33.2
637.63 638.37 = 22.7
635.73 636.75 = 24.4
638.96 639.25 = 25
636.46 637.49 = 25.7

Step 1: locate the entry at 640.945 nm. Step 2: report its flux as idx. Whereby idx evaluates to 33.2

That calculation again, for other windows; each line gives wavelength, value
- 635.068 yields 32.9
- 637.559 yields 28.5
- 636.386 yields 28.4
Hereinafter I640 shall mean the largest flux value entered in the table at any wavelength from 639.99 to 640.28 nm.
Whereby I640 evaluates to 32.1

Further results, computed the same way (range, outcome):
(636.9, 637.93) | 31.6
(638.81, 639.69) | 30.9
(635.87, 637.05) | 31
